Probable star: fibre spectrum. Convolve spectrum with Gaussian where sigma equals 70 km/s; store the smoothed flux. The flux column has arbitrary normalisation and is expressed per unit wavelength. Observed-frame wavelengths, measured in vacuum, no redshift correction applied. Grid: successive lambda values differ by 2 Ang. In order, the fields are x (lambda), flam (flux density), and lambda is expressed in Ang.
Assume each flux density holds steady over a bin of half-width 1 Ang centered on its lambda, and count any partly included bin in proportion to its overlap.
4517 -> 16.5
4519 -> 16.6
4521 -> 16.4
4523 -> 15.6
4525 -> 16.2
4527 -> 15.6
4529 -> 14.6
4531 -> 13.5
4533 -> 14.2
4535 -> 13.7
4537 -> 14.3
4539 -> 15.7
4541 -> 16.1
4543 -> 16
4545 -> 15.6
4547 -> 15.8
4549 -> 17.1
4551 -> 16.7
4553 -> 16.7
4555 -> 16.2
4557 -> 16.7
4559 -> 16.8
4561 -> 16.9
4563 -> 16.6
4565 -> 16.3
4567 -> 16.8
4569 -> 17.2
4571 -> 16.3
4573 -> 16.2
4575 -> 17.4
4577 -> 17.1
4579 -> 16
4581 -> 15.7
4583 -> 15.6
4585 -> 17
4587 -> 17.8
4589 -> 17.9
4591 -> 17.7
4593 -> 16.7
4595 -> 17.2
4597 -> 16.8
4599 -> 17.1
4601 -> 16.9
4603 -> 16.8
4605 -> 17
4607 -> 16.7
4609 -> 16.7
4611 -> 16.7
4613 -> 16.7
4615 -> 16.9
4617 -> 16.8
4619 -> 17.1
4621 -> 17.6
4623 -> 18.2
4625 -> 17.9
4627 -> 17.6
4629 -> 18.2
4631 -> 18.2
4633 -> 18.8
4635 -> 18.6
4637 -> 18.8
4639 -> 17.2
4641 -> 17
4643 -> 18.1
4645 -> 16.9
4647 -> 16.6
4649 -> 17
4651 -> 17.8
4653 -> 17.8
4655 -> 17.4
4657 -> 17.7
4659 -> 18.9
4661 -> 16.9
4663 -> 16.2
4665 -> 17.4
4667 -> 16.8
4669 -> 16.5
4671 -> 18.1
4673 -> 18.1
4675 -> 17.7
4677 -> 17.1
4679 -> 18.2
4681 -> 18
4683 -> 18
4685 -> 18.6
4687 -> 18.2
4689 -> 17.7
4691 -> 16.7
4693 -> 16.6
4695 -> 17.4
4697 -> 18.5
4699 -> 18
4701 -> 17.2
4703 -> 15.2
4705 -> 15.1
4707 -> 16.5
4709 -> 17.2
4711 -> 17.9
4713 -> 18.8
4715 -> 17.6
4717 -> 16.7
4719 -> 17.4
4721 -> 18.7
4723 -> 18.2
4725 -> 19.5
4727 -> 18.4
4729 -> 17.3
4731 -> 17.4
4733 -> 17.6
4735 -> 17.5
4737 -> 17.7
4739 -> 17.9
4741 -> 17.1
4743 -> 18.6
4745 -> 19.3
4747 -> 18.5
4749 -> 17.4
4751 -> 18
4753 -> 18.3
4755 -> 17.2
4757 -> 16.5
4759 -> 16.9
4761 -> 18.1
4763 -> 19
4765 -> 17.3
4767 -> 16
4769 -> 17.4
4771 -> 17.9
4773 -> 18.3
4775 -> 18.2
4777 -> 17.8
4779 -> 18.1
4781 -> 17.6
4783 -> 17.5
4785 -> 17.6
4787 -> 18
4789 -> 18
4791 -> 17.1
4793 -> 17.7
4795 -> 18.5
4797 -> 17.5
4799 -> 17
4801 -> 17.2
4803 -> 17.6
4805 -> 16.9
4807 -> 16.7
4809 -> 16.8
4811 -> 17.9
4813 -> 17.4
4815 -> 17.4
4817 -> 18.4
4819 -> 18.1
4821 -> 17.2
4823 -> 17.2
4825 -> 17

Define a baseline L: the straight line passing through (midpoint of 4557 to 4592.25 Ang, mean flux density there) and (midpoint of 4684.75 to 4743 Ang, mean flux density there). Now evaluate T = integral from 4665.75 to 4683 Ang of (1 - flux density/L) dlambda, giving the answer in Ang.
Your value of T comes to -0.3 Ang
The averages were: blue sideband 16.8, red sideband 17.5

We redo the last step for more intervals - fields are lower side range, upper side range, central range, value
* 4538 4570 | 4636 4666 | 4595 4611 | 0.1 Ang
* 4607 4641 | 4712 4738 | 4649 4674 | 0.4 Ang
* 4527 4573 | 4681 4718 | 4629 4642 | -1.1 Ang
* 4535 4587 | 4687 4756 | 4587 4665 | -2.5 Ang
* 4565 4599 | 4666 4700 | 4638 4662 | -0.1 Ang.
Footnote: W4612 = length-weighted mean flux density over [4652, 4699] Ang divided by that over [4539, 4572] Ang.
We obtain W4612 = 1.07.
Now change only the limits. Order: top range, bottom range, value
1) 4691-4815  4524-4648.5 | 1.05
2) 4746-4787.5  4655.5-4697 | 1.01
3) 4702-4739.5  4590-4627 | 1.02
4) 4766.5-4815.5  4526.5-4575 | 1.10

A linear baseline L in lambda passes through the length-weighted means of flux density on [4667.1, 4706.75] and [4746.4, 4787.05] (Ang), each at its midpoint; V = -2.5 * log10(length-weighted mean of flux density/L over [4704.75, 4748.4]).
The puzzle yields -0.02 mag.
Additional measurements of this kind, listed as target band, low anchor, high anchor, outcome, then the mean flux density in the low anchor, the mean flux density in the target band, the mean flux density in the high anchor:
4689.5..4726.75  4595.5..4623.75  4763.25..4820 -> -0.01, 17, 17.4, 17.6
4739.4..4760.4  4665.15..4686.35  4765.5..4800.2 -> -0.01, 17.7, 17.8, 17.7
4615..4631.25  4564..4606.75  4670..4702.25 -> -0.03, 16.8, 17.6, 17.7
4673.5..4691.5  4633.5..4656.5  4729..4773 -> -0.01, 17.6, 17.8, 17.7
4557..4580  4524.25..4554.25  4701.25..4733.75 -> -0.06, 15.5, 16.7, 17.5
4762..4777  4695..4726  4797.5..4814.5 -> -0.03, 17.5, 17.7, 17.2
